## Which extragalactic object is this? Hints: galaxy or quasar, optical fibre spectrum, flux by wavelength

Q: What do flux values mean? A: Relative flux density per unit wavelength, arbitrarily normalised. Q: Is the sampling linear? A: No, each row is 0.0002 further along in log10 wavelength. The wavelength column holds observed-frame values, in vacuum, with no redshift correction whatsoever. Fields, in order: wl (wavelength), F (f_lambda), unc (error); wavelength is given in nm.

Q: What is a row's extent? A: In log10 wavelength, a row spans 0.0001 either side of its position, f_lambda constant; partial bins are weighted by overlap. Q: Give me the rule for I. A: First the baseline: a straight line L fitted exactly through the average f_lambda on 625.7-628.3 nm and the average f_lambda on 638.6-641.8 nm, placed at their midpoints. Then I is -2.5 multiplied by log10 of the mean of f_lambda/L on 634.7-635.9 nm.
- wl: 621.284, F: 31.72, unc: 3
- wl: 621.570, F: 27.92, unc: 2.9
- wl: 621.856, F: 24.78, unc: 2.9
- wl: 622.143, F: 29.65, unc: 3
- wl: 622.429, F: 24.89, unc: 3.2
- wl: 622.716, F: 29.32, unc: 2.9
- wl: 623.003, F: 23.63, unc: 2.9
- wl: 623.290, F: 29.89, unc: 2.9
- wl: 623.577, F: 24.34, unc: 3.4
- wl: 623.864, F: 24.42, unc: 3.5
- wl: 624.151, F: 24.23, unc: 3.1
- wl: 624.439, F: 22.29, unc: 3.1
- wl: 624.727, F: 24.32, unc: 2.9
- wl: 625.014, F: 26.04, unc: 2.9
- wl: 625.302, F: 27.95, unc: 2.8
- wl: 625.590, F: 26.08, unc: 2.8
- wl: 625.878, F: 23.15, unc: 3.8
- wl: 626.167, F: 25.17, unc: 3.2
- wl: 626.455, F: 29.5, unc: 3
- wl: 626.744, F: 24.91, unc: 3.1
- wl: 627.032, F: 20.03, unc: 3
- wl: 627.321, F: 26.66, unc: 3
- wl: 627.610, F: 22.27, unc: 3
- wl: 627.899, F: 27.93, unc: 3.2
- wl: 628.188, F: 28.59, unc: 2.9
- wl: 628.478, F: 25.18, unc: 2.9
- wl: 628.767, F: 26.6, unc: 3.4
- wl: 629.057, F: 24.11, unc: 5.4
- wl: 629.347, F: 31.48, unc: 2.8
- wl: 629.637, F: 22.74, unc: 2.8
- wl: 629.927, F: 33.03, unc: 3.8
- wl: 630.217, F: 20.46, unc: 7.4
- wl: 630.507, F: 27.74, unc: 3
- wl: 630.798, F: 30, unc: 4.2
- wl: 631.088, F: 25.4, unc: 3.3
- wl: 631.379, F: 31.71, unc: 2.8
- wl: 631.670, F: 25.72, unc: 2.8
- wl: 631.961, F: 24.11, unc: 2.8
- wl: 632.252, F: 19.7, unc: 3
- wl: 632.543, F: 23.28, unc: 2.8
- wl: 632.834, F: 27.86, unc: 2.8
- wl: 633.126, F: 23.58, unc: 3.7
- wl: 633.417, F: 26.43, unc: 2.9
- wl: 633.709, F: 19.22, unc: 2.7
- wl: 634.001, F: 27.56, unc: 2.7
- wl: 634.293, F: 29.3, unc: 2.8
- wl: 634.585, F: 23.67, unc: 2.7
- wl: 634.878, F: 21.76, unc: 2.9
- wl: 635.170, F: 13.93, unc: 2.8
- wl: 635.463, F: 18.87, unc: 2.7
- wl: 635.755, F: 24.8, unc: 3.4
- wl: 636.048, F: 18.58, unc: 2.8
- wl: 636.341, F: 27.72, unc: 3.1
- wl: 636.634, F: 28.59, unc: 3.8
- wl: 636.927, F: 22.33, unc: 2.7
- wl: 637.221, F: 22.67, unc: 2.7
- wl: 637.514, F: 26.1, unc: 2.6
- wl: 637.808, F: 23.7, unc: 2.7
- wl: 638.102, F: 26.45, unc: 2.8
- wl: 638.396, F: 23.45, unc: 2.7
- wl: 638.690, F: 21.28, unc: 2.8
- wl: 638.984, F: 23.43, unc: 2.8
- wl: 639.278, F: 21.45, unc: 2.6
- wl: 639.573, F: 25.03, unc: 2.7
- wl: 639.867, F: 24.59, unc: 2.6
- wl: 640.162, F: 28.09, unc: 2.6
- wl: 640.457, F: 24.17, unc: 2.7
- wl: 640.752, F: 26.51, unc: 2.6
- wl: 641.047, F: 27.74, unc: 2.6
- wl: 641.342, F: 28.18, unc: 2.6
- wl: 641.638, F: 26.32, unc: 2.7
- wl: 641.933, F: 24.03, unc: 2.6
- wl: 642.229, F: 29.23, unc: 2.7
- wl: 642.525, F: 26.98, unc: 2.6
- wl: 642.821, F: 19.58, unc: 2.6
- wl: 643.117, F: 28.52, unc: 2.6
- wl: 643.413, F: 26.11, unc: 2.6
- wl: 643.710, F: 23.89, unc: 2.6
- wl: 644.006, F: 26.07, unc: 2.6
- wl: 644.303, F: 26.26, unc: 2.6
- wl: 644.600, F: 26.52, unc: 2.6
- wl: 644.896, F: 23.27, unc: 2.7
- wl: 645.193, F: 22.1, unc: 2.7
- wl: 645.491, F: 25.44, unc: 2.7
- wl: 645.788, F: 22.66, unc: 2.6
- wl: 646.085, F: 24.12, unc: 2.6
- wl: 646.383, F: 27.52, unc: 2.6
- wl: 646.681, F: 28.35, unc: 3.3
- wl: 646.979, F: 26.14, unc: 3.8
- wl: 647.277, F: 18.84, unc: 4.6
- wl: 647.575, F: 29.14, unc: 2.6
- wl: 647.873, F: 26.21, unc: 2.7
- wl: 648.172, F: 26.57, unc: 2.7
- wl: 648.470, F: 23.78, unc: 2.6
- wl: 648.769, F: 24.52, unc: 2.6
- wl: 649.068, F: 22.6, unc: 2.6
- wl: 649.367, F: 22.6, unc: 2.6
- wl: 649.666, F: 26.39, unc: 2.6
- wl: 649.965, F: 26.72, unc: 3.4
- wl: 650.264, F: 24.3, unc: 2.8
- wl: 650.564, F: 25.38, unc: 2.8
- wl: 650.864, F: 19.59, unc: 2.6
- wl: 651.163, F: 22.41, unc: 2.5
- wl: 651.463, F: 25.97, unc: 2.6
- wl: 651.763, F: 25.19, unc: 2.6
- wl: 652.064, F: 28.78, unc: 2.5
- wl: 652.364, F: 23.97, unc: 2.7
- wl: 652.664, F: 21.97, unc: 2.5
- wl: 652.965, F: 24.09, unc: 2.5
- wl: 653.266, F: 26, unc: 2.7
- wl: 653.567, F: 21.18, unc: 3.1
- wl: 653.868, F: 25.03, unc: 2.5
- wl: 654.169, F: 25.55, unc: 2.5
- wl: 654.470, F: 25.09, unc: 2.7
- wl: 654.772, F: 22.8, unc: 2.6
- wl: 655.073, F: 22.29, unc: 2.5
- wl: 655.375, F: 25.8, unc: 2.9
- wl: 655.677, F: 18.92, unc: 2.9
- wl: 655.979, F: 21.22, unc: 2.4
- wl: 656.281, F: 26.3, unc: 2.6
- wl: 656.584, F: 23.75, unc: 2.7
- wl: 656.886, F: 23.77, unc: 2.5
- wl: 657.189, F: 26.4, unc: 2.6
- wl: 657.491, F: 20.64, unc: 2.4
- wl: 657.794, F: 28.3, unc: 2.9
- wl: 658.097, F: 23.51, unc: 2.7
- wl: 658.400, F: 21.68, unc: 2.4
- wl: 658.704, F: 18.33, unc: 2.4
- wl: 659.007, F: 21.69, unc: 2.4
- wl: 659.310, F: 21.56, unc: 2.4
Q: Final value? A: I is 0.257 mag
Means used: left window 25.3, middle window 19.9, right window 25.2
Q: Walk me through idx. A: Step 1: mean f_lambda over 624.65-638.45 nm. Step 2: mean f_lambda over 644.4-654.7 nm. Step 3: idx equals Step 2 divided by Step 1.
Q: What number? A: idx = 0.98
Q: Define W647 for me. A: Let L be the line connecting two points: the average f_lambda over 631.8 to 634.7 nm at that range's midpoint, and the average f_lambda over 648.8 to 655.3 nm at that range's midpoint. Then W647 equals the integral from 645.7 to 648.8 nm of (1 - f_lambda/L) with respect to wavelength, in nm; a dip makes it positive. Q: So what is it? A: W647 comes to -0.135 nm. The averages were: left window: 24.5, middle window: 25.3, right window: 24.2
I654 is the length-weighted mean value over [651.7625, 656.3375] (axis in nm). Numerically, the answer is 23.9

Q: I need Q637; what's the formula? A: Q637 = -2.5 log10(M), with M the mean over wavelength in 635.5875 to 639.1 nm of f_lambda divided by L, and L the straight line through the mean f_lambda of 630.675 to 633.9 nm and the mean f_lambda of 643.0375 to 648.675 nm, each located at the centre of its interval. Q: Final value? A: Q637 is 0.05 mag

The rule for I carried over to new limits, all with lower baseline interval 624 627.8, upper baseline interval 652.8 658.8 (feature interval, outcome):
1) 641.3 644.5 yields -0.08 mag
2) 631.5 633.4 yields 0.01 mag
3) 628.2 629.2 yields -0.04 mag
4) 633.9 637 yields 0.05 mag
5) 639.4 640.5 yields -0.05 mag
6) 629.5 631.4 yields -0.10 mag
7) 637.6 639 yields 0.02 mag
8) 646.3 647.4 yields -0.06 mag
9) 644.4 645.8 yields -0.01 mag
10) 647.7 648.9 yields -0.06 mag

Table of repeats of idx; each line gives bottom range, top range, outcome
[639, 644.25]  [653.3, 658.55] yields 0.93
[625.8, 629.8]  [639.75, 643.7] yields 1.02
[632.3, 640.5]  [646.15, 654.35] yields 1.04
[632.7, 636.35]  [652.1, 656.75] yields 1.03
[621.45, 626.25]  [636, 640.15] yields 0.94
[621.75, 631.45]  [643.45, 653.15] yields 0.95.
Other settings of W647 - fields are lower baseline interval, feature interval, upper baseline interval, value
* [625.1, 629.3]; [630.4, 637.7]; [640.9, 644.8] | 0.415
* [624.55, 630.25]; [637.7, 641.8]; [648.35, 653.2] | 0.001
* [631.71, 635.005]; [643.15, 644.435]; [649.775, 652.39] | -0.066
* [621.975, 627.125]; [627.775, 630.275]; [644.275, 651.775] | -0.144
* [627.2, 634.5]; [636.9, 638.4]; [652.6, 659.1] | 0.058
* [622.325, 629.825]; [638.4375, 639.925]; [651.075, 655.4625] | 0.117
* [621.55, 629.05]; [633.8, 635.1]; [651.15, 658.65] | 0.028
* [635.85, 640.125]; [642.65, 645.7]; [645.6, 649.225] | -0.006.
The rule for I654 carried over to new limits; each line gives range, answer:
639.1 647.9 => 25.4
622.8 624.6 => 24.9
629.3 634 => 25.7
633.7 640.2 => 23.6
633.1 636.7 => 23.3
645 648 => 25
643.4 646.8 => 25.1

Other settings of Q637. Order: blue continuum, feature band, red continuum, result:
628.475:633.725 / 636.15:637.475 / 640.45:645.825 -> 0.02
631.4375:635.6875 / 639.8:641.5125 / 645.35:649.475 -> -0.10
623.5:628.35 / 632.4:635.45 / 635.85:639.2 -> 0.04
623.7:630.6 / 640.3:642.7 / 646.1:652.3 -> -0.06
